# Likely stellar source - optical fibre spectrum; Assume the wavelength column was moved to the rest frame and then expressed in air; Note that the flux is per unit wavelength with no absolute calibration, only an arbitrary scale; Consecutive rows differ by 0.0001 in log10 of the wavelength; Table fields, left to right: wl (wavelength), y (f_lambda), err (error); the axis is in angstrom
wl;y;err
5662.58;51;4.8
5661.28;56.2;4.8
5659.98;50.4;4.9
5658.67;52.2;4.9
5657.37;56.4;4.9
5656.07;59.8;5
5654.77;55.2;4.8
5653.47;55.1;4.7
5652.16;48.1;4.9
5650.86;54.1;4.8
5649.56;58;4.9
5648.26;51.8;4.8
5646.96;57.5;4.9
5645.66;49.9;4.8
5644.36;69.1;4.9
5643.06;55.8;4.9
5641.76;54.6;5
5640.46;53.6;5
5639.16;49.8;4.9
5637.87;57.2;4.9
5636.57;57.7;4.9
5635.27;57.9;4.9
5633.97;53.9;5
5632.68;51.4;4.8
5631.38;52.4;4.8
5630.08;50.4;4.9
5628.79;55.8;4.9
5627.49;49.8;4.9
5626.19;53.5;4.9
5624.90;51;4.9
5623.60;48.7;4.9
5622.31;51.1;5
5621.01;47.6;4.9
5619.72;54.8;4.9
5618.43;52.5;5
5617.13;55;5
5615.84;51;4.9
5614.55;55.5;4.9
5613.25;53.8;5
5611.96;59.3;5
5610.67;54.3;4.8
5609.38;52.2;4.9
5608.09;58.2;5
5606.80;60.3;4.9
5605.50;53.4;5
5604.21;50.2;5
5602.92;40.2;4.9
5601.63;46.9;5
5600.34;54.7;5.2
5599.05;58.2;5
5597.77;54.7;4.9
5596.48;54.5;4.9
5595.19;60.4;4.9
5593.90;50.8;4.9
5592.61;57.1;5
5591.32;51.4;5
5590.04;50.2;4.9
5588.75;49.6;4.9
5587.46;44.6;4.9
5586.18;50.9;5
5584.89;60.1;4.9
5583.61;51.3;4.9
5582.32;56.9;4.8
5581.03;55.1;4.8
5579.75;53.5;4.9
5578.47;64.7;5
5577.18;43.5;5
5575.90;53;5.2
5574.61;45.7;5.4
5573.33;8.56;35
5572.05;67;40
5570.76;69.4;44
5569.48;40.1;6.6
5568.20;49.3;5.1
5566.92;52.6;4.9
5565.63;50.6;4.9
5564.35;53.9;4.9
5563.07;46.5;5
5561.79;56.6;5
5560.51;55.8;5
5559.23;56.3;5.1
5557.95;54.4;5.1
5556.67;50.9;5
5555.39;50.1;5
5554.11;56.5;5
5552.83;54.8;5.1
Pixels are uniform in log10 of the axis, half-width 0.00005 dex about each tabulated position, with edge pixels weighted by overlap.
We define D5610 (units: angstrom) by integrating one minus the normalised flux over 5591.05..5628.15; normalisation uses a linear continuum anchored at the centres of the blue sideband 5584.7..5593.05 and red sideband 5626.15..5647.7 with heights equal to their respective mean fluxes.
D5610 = -0.2 angstrom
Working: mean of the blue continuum 51.4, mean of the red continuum 54.7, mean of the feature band 53.1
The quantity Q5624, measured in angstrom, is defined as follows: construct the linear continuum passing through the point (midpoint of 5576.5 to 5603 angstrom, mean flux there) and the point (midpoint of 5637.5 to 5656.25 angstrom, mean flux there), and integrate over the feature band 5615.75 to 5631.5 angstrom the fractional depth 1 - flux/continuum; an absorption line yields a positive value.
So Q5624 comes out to 0.7 angstrom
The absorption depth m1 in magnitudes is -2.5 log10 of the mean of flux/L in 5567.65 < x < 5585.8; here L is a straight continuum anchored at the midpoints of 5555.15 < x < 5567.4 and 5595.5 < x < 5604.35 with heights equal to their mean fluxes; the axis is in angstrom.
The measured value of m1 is 0.02 mag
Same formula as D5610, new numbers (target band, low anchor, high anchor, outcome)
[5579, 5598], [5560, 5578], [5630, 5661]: -1.0 angstrom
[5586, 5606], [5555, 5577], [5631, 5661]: 0.2 angstrom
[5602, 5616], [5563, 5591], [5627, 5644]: -0.2 angstrom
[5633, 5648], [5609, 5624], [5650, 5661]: -0.6 angstrom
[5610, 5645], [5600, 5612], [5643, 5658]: 0.1 angstrom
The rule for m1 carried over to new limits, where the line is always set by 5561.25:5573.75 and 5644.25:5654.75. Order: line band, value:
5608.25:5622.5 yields -0.017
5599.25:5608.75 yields -0.002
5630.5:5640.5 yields -0.005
